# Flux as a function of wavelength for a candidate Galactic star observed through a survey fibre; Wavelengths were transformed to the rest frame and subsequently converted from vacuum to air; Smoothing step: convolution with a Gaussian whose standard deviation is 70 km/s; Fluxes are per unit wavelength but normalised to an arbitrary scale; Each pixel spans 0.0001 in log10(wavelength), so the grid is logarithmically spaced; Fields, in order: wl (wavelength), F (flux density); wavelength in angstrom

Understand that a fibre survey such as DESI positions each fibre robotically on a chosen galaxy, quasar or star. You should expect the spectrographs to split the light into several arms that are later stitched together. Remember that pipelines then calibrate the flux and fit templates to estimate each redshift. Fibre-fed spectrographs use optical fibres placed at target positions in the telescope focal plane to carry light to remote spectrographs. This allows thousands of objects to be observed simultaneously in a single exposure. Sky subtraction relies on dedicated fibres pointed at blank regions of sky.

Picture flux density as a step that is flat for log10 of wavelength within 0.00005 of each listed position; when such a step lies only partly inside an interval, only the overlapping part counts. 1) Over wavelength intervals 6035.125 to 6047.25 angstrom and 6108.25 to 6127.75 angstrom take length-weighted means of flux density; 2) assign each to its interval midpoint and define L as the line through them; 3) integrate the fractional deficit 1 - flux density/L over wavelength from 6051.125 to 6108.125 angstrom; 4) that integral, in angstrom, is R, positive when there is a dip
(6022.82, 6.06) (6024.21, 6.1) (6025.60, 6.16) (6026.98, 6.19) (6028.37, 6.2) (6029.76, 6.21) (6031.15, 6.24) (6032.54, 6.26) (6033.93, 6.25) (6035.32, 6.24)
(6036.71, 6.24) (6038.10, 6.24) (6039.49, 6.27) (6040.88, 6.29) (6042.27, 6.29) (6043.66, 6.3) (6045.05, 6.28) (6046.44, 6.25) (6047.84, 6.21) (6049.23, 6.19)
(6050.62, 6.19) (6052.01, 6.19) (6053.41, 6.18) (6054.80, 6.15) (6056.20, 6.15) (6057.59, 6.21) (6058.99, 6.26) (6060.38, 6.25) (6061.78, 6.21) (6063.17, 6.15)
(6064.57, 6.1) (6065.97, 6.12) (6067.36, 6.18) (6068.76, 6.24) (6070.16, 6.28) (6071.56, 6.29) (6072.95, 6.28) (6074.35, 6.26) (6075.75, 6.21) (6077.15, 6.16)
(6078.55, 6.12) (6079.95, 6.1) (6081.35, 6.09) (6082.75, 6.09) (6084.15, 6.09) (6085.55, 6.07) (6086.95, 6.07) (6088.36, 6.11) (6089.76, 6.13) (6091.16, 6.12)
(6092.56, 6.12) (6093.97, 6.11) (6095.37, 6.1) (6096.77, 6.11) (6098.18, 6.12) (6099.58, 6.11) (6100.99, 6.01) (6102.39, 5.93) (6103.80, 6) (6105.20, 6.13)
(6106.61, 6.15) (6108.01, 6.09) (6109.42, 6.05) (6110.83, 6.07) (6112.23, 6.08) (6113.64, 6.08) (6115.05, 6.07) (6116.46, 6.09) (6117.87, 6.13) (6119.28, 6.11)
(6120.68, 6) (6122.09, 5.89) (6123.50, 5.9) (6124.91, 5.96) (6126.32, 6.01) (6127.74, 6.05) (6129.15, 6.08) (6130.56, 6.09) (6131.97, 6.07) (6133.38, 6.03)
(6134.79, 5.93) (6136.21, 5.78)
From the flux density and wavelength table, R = 0.1 angstrom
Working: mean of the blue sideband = 6.27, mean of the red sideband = 6.03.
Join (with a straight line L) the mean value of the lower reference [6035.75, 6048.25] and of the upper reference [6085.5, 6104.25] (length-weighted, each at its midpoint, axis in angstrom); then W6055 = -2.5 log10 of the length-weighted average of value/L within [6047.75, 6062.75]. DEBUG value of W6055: 0.003 mag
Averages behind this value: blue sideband 6.26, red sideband 6.08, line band 6.2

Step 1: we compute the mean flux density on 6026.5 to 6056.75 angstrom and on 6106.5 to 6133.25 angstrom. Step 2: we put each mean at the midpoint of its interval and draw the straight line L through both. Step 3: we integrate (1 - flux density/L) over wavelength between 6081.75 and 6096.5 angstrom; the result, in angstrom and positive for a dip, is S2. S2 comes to 0.04 angstrom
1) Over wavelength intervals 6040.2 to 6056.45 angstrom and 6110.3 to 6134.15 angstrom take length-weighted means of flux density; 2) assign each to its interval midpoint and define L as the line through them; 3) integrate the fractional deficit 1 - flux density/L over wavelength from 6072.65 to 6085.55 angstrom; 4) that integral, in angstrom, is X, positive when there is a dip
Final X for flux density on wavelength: 0.0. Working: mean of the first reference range 6.22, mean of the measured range 6.15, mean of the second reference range 6.04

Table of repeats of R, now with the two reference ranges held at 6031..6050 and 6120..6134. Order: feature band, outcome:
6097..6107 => 0.0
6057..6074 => -0.1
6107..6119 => -0.1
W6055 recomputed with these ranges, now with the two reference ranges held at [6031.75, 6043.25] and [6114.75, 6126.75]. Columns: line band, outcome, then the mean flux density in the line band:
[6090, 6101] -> 0.00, 6.11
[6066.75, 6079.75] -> -0.01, 6.22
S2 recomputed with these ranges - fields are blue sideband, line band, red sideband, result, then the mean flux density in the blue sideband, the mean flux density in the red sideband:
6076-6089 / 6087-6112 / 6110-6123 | -0.03 angstrom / 6.1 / 6.06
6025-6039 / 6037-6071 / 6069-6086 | -0.09 angstrom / 6.22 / 6.17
